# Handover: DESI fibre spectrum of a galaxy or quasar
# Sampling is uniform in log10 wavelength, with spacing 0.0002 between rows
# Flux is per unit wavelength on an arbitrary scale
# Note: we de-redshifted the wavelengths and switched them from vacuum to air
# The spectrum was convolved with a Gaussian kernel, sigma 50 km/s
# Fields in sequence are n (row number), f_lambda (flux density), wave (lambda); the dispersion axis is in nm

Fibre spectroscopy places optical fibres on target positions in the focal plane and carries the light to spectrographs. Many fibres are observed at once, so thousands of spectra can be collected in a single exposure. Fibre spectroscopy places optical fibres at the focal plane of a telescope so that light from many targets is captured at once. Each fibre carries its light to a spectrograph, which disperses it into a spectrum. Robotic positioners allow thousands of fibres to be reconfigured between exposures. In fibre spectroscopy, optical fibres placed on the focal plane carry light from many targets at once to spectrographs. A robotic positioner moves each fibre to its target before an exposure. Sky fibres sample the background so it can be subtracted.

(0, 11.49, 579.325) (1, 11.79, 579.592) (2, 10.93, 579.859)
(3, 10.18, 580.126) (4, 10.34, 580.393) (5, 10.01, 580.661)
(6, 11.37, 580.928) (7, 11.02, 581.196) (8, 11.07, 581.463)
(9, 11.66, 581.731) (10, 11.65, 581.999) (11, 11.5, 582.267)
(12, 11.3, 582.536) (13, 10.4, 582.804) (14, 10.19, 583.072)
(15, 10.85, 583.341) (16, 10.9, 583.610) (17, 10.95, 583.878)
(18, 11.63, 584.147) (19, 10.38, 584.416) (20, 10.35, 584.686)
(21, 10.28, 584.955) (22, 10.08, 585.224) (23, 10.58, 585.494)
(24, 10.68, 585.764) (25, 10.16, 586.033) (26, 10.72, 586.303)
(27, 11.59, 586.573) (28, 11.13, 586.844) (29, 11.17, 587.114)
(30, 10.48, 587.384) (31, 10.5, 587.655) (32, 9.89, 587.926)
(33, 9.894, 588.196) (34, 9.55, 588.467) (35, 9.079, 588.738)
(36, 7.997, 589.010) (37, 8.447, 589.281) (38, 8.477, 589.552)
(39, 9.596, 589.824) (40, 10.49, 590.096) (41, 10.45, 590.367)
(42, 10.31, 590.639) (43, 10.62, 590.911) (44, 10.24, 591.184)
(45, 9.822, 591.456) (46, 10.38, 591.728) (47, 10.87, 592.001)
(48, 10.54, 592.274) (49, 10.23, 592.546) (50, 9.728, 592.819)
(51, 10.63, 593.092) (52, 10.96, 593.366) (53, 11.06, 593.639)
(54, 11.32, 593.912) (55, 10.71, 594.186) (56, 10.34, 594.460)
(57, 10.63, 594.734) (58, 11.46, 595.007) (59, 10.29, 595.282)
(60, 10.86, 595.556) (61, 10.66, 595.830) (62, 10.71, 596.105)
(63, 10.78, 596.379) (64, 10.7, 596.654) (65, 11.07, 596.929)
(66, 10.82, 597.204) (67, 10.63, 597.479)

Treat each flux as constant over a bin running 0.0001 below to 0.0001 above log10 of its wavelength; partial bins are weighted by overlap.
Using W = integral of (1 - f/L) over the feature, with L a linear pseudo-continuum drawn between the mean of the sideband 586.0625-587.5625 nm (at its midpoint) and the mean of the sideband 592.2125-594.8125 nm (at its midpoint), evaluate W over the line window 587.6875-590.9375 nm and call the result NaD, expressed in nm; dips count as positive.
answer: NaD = 0.38 nm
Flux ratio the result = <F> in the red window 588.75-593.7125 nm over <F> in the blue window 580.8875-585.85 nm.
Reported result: 0.92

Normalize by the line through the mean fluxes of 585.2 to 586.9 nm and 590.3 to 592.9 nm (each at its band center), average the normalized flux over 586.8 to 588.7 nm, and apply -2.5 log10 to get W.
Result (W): 0.034 mag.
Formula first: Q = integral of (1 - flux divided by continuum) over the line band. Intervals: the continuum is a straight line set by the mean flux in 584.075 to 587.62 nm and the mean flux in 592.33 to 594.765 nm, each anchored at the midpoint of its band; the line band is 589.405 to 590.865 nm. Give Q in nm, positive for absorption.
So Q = 0.10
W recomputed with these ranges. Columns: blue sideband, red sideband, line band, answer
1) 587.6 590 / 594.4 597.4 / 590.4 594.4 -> -0.05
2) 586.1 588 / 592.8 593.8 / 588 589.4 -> 0.19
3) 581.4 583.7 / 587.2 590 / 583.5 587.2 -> -0.05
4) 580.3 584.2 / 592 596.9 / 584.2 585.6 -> 0.05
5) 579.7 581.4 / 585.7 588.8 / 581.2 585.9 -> -0.03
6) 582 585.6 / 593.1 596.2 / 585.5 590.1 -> 0.08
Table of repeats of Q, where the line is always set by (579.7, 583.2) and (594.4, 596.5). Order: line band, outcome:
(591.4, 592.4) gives 0.03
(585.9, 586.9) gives 0.00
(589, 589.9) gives 0.18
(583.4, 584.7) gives 0.00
